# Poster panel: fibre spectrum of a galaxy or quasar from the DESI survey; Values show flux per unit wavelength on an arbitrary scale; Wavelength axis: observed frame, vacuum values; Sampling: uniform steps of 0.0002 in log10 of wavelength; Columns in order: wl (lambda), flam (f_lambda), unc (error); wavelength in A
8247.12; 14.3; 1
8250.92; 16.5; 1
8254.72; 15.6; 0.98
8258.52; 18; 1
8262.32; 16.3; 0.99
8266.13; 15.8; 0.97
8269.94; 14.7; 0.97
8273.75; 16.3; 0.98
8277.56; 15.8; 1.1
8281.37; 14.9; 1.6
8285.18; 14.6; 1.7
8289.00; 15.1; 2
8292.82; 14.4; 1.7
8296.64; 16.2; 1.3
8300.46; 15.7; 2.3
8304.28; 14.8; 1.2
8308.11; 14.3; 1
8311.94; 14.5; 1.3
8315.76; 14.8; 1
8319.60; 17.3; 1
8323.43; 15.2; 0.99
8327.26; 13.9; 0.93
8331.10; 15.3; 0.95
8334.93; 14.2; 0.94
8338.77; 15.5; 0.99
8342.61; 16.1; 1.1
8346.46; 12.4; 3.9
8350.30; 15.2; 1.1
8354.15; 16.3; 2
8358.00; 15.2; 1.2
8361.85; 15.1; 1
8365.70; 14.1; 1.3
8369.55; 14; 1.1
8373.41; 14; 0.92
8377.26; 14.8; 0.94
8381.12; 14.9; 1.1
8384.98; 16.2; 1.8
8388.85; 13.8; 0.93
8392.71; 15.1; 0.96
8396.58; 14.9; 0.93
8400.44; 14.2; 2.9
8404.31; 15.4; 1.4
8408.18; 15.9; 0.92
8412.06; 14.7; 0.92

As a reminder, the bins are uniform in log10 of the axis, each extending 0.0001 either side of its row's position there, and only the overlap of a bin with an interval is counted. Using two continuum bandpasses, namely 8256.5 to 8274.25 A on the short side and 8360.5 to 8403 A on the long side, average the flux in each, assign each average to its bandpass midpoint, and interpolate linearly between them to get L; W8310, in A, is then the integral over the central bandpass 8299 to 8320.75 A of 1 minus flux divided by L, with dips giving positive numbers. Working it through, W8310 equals 0.6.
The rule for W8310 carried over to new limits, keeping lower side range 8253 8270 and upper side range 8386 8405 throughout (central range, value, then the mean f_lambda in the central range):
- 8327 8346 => 0.6 A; 14.9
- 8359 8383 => 0.8 A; 14.5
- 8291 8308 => 0.7 A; 15.2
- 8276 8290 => 0.8 A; 15.1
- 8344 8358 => 0.4 A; 14.8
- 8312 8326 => 0.1 A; 15.5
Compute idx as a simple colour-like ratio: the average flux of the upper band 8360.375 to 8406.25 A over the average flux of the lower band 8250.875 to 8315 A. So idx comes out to 1.0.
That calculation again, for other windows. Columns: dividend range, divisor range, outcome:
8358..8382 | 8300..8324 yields 0.96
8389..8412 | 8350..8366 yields 0.98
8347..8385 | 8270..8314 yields 0.98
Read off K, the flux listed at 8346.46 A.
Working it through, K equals 12.4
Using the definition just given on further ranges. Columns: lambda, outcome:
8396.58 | 14.9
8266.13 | 15.8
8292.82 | 14.4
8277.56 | 15.8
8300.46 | 15.7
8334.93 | 14.2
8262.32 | 16.3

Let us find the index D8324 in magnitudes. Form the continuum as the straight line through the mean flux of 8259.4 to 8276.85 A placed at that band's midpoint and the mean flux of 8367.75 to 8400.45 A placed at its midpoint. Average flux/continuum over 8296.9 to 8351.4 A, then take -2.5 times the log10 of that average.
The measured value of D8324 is 0.02 mag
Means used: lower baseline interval 15.9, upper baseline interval 14.7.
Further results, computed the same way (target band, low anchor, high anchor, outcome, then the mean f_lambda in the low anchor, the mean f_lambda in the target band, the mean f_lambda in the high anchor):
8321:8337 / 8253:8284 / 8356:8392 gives 0.03 mag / 15.9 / 14.8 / 14.7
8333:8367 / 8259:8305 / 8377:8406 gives 0.02 mag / 15.5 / 14.9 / 14.9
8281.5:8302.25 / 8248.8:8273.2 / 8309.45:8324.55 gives 0.04 mag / 16.1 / 15.2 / 15.4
